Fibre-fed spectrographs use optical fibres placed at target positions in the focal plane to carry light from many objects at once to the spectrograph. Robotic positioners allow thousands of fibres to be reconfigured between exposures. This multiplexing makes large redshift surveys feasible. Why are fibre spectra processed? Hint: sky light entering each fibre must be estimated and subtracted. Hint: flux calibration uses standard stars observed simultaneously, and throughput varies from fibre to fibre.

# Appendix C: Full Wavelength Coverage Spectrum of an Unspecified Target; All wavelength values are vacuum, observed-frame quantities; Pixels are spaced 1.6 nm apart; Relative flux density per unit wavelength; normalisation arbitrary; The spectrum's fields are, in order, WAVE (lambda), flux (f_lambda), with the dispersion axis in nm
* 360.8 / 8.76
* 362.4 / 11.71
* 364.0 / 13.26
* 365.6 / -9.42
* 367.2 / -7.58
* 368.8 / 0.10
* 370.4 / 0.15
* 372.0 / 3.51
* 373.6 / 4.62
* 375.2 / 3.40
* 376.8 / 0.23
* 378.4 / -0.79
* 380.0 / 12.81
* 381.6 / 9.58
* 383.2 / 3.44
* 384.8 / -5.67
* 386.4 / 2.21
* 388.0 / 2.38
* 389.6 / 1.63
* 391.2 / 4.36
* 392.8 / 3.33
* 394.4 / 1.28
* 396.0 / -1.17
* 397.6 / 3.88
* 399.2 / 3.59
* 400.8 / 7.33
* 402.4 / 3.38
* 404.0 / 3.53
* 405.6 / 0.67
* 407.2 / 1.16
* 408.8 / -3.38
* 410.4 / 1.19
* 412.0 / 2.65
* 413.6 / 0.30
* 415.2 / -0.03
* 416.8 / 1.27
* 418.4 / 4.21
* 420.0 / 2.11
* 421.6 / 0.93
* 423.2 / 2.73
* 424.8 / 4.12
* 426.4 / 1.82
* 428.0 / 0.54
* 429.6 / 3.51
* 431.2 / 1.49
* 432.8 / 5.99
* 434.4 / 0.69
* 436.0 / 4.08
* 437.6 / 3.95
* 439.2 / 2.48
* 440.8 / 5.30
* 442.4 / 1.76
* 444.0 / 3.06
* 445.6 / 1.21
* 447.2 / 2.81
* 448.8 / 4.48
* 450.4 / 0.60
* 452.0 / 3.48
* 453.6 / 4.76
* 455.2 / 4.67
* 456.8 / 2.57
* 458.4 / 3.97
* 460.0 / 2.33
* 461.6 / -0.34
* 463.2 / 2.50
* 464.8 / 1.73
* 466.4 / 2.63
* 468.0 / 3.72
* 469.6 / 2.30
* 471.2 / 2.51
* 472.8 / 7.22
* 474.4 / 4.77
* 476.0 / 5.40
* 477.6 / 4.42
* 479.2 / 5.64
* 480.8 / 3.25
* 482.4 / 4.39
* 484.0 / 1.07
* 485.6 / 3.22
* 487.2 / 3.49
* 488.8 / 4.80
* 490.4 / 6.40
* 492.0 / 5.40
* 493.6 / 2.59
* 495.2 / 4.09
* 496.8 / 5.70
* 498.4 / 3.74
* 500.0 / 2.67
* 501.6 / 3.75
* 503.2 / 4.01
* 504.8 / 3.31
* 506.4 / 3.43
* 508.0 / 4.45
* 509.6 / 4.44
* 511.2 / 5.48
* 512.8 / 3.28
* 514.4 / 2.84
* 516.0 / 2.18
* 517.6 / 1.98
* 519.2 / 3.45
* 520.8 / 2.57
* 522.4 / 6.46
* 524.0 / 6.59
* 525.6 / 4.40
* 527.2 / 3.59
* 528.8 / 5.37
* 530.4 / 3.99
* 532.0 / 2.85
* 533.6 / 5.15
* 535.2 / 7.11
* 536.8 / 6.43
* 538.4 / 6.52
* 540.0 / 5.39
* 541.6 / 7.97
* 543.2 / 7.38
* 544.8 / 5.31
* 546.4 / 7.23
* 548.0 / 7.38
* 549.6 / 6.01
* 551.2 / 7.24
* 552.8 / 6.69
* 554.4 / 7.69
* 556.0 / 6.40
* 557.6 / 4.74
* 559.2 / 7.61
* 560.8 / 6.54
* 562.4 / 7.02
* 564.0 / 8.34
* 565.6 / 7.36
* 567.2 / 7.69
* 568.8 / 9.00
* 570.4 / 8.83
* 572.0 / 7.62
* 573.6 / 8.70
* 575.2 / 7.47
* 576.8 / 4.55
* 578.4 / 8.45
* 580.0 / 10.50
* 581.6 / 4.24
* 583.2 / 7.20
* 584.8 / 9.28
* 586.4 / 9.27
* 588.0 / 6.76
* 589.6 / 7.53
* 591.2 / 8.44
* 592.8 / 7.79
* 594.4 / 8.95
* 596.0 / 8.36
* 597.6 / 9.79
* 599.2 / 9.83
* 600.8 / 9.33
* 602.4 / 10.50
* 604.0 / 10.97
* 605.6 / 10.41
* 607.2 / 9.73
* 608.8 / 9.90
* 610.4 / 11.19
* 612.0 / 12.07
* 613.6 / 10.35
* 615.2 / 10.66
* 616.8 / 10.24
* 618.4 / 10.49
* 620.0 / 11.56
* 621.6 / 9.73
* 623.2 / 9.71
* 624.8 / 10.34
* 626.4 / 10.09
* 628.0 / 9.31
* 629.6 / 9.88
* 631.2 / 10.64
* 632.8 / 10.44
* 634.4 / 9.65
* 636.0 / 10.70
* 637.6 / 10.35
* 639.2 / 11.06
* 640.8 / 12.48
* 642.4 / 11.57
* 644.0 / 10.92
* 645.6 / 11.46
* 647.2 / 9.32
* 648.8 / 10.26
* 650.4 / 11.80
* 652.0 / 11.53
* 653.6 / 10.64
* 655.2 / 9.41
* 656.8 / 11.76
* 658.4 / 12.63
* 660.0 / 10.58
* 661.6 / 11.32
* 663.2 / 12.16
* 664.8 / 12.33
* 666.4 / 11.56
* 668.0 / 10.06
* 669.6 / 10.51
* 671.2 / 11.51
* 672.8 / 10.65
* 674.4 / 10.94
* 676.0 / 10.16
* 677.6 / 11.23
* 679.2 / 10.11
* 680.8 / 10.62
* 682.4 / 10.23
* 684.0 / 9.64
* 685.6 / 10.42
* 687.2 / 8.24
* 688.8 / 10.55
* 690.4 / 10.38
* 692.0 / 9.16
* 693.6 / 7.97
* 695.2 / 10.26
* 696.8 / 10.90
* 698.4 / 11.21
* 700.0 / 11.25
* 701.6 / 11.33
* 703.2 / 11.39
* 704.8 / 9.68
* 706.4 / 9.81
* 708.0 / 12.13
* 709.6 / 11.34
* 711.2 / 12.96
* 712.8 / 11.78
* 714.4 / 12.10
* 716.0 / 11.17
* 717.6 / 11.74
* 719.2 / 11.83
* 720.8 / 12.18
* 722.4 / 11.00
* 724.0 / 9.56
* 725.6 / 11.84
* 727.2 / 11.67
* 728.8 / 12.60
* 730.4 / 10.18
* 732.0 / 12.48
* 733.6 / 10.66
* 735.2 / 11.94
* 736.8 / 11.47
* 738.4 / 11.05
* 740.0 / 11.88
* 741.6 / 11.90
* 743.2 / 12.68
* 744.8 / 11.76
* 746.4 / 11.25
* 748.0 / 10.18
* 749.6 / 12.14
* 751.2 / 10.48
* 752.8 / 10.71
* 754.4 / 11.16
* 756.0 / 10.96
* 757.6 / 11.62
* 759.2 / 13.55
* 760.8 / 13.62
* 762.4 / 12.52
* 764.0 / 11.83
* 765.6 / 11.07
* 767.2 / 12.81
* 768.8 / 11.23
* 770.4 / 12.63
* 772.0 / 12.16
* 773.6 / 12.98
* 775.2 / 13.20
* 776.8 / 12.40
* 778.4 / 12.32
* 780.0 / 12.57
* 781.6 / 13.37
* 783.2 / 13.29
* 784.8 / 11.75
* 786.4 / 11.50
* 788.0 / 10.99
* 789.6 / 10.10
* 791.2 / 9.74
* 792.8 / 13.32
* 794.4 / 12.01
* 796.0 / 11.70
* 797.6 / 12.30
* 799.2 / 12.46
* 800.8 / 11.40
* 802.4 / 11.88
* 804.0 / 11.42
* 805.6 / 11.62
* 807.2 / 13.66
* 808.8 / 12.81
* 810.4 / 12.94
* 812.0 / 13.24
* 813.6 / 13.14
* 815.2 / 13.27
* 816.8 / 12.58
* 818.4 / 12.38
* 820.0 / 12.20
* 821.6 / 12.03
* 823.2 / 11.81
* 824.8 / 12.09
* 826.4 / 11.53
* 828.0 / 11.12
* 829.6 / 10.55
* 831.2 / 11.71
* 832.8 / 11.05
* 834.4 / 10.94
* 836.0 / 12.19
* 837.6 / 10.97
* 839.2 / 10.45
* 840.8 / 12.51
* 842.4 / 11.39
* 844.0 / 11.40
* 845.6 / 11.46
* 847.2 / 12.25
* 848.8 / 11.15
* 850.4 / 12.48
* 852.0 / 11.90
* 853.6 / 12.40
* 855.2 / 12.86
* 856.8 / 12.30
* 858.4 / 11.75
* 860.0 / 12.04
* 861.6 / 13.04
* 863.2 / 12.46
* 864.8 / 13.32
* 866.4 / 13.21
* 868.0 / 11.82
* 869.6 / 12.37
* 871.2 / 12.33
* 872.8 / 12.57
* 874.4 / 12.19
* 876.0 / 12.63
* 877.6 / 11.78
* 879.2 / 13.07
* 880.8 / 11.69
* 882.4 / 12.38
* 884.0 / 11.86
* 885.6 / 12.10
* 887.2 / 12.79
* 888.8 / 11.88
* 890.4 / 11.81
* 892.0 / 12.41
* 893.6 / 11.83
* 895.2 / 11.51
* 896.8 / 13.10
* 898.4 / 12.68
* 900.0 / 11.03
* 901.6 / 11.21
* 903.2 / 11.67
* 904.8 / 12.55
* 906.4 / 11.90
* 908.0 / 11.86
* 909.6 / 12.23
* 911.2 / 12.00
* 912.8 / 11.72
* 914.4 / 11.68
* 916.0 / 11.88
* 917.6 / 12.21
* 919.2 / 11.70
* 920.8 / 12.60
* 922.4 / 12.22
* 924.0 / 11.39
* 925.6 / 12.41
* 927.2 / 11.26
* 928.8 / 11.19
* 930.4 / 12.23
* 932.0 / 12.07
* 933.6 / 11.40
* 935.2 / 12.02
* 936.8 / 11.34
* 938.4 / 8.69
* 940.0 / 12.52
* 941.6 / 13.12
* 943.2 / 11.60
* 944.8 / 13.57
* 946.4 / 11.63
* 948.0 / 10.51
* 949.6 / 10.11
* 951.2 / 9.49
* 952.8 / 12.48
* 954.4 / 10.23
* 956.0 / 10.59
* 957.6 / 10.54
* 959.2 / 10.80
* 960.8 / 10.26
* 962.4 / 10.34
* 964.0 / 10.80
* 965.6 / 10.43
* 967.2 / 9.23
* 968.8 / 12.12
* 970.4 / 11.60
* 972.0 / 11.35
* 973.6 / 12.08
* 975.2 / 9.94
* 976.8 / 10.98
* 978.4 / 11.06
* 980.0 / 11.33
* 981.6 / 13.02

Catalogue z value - 0.339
